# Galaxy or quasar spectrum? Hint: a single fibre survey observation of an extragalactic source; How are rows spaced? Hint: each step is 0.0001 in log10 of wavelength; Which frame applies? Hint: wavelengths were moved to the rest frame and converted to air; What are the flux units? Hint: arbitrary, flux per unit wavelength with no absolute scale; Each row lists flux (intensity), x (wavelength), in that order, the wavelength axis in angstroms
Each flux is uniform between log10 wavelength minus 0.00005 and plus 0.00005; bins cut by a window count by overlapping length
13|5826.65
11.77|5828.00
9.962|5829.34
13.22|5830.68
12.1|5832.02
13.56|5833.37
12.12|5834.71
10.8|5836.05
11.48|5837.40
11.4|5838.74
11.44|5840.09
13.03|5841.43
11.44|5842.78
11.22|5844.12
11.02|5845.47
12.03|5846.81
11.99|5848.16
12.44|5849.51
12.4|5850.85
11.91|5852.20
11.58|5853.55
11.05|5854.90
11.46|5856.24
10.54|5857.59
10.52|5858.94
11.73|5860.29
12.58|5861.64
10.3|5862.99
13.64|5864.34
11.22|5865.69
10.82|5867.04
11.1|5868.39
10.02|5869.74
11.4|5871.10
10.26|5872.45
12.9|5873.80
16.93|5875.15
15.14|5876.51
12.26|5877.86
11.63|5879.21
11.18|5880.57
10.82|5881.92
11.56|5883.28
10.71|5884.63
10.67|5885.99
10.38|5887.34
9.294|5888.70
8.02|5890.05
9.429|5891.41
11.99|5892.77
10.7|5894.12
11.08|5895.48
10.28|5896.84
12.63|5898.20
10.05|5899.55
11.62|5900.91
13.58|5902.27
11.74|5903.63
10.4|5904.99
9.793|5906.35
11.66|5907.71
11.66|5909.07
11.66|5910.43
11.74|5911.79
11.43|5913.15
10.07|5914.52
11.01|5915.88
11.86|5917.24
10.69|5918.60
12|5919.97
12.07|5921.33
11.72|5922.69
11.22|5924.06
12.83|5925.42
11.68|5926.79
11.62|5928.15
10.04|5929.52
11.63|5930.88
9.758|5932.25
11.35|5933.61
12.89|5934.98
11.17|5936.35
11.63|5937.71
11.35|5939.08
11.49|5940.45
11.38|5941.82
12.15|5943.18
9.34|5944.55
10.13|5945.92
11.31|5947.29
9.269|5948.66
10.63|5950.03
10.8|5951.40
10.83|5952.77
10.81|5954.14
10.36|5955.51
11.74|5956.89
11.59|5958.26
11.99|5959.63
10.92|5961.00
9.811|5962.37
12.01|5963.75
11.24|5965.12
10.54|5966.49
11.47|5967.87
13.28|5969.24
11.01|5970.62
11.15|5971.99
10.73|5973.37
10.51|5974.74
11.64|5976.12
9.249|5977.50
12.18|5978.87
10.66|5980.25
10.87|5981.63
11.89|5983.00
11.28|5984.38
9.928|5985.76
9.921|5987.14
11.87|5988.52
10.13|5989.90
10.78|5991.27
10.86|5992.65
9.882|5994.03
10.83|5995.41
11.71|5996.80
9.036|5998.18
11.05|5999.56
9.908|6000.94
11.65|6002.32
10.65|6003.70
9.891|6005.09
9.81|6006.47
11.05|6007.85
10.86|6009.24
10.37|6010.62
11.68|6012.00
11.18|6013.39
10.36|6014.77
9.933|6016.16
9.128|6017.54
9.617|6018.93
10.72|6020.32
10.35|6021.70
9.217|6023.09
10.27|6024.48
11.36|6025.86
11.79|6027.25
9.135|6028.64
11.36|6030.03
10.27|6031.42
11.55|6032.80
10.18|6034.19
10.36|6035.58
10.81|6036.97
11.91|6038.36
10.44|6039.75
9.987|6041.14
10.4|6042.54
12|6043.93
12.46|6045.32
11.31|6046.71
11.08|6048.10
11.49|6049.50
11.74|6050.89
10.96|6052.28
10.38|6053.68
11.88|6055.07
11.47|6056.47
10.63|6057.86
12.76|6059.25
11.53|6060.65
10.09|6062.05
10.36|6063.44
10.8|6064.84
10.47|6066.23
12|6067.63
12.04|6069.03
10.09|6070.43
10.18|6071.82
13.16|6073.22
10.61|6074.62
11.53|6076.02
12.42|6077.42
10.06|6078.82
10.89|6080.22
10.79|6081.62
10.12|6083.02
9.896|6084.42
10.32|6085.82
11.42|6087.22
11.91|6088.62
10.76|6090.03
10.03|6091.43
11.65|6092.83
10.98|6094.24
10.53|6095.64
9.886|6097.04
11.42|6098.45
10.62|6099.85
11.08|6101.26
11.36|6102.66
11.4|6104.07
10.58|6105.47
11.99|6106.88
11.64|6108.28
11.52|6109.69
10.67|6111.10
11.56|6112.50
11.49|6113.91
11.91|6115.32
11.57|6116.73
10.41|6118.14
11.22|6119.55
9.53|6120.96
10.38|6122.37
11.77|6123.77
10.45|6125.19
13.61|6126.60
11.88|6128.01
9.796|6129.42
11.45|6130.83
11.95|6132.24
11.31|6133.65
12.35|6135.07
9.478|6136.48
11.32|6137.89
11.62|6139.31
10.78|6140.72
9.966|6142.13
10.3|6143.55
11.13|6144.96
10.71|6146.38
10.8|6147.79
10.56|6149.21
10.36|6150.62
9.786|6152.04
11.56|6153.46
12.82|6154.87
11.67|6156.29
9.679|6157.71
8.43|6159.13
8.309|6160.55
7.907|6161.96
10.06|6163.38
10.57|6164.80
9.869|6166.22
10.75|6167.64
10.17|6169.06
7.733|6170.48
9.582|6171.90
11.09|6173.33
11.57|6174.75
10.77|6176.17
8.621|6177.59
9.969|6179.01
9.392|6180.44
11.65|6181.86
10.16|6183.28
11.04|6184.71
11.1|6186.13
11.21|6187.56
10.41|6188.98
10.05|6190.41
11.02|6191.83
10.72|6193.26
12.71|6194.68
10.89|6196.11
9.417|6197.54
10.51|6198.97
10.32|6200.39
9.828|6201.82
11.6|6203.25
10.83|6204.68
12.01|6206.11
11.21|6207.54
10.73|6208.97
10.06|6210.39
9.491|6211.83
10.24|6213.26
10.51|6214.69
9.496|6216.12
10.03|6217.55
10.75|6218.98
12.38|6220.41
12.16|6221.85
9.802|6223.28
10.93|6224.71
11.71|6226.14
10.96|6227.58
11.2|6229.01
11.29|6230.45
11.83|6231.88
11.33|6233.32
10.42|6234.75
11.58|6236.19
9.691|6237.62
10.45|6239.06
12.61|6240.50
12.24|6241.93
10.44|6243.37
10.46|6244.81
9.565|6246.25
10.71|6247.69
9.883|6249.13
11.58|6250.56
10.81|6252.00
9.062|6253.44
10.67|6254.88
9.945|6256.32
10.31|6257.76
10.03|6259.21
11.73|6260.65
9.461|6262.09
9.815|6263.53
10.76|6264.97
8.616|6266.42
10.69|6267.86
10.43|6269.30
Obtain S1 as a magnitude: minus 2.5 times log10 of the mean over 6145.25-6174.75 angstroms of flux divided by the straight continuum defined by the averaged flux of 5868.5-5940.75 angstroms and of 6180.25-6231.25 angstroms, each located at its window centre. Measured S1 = 0.07 mag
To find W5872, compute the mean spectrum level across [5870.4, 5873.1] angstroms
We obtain 10.8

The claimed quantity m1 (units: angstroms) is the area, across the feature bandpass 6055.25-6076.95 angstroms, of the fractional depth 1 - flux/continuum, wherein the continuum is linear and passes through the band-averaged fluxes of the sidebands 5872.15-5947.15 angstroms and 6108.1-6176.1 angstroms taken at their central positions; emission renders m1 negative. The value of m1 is -0.6 angstroms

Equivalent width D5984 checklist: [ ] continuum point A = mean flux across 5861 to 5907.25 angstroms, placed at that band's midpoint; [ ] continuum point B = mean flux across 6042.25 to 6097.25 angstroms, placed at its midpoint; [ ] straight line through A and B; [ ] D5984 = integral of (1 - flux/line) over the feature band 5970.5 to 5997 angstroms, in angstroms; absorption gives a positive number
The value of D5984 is 0.9 angstroms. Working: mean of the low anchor 11.4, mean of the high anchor 11.1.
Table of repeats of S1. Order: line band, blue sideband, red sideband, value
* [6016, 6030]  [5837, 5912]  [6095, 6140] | 0.11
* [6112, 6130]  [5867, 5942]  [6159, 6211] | -0.06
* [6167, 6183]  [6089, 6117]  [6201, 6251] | 0.09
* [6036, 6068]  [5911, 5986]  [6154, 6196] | -0.04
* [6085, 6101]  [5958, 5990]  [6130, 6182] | -0.02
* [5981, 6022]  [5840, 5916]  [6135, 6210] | 0.05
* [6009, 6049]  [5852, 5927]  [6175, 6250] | 0.04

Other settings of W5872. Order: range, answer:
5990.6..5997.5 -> 10.8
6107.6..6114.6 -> 11.4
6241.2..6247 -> 10.7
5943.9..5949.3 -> 10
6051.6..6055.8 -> 11.1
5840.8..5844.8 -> 11.9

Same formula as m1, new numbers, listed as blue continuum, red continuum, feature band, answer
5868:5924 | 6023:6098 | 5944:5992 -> 1.14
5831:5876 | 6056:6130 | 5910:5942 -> 0.42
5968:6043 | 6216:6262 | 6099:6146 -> -1.76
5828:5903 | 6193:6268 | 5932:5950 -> 0.53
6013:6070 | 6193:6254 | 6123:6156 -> -0.88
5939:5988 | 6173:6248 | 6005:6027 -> 1.08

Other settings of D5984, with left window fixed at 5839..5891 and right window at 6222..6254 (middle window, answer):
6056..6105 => 0.7 angstroms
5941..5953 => 0.8 angstroms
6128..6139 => -0.1 angstroms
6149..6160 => 0.4 angstroms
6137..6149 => 0.3 angstroms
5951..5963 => 0.4 angstroms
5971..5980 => 0.3 angstroms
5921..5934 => 0.1 angstroms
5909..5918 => 0.1 angstroms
